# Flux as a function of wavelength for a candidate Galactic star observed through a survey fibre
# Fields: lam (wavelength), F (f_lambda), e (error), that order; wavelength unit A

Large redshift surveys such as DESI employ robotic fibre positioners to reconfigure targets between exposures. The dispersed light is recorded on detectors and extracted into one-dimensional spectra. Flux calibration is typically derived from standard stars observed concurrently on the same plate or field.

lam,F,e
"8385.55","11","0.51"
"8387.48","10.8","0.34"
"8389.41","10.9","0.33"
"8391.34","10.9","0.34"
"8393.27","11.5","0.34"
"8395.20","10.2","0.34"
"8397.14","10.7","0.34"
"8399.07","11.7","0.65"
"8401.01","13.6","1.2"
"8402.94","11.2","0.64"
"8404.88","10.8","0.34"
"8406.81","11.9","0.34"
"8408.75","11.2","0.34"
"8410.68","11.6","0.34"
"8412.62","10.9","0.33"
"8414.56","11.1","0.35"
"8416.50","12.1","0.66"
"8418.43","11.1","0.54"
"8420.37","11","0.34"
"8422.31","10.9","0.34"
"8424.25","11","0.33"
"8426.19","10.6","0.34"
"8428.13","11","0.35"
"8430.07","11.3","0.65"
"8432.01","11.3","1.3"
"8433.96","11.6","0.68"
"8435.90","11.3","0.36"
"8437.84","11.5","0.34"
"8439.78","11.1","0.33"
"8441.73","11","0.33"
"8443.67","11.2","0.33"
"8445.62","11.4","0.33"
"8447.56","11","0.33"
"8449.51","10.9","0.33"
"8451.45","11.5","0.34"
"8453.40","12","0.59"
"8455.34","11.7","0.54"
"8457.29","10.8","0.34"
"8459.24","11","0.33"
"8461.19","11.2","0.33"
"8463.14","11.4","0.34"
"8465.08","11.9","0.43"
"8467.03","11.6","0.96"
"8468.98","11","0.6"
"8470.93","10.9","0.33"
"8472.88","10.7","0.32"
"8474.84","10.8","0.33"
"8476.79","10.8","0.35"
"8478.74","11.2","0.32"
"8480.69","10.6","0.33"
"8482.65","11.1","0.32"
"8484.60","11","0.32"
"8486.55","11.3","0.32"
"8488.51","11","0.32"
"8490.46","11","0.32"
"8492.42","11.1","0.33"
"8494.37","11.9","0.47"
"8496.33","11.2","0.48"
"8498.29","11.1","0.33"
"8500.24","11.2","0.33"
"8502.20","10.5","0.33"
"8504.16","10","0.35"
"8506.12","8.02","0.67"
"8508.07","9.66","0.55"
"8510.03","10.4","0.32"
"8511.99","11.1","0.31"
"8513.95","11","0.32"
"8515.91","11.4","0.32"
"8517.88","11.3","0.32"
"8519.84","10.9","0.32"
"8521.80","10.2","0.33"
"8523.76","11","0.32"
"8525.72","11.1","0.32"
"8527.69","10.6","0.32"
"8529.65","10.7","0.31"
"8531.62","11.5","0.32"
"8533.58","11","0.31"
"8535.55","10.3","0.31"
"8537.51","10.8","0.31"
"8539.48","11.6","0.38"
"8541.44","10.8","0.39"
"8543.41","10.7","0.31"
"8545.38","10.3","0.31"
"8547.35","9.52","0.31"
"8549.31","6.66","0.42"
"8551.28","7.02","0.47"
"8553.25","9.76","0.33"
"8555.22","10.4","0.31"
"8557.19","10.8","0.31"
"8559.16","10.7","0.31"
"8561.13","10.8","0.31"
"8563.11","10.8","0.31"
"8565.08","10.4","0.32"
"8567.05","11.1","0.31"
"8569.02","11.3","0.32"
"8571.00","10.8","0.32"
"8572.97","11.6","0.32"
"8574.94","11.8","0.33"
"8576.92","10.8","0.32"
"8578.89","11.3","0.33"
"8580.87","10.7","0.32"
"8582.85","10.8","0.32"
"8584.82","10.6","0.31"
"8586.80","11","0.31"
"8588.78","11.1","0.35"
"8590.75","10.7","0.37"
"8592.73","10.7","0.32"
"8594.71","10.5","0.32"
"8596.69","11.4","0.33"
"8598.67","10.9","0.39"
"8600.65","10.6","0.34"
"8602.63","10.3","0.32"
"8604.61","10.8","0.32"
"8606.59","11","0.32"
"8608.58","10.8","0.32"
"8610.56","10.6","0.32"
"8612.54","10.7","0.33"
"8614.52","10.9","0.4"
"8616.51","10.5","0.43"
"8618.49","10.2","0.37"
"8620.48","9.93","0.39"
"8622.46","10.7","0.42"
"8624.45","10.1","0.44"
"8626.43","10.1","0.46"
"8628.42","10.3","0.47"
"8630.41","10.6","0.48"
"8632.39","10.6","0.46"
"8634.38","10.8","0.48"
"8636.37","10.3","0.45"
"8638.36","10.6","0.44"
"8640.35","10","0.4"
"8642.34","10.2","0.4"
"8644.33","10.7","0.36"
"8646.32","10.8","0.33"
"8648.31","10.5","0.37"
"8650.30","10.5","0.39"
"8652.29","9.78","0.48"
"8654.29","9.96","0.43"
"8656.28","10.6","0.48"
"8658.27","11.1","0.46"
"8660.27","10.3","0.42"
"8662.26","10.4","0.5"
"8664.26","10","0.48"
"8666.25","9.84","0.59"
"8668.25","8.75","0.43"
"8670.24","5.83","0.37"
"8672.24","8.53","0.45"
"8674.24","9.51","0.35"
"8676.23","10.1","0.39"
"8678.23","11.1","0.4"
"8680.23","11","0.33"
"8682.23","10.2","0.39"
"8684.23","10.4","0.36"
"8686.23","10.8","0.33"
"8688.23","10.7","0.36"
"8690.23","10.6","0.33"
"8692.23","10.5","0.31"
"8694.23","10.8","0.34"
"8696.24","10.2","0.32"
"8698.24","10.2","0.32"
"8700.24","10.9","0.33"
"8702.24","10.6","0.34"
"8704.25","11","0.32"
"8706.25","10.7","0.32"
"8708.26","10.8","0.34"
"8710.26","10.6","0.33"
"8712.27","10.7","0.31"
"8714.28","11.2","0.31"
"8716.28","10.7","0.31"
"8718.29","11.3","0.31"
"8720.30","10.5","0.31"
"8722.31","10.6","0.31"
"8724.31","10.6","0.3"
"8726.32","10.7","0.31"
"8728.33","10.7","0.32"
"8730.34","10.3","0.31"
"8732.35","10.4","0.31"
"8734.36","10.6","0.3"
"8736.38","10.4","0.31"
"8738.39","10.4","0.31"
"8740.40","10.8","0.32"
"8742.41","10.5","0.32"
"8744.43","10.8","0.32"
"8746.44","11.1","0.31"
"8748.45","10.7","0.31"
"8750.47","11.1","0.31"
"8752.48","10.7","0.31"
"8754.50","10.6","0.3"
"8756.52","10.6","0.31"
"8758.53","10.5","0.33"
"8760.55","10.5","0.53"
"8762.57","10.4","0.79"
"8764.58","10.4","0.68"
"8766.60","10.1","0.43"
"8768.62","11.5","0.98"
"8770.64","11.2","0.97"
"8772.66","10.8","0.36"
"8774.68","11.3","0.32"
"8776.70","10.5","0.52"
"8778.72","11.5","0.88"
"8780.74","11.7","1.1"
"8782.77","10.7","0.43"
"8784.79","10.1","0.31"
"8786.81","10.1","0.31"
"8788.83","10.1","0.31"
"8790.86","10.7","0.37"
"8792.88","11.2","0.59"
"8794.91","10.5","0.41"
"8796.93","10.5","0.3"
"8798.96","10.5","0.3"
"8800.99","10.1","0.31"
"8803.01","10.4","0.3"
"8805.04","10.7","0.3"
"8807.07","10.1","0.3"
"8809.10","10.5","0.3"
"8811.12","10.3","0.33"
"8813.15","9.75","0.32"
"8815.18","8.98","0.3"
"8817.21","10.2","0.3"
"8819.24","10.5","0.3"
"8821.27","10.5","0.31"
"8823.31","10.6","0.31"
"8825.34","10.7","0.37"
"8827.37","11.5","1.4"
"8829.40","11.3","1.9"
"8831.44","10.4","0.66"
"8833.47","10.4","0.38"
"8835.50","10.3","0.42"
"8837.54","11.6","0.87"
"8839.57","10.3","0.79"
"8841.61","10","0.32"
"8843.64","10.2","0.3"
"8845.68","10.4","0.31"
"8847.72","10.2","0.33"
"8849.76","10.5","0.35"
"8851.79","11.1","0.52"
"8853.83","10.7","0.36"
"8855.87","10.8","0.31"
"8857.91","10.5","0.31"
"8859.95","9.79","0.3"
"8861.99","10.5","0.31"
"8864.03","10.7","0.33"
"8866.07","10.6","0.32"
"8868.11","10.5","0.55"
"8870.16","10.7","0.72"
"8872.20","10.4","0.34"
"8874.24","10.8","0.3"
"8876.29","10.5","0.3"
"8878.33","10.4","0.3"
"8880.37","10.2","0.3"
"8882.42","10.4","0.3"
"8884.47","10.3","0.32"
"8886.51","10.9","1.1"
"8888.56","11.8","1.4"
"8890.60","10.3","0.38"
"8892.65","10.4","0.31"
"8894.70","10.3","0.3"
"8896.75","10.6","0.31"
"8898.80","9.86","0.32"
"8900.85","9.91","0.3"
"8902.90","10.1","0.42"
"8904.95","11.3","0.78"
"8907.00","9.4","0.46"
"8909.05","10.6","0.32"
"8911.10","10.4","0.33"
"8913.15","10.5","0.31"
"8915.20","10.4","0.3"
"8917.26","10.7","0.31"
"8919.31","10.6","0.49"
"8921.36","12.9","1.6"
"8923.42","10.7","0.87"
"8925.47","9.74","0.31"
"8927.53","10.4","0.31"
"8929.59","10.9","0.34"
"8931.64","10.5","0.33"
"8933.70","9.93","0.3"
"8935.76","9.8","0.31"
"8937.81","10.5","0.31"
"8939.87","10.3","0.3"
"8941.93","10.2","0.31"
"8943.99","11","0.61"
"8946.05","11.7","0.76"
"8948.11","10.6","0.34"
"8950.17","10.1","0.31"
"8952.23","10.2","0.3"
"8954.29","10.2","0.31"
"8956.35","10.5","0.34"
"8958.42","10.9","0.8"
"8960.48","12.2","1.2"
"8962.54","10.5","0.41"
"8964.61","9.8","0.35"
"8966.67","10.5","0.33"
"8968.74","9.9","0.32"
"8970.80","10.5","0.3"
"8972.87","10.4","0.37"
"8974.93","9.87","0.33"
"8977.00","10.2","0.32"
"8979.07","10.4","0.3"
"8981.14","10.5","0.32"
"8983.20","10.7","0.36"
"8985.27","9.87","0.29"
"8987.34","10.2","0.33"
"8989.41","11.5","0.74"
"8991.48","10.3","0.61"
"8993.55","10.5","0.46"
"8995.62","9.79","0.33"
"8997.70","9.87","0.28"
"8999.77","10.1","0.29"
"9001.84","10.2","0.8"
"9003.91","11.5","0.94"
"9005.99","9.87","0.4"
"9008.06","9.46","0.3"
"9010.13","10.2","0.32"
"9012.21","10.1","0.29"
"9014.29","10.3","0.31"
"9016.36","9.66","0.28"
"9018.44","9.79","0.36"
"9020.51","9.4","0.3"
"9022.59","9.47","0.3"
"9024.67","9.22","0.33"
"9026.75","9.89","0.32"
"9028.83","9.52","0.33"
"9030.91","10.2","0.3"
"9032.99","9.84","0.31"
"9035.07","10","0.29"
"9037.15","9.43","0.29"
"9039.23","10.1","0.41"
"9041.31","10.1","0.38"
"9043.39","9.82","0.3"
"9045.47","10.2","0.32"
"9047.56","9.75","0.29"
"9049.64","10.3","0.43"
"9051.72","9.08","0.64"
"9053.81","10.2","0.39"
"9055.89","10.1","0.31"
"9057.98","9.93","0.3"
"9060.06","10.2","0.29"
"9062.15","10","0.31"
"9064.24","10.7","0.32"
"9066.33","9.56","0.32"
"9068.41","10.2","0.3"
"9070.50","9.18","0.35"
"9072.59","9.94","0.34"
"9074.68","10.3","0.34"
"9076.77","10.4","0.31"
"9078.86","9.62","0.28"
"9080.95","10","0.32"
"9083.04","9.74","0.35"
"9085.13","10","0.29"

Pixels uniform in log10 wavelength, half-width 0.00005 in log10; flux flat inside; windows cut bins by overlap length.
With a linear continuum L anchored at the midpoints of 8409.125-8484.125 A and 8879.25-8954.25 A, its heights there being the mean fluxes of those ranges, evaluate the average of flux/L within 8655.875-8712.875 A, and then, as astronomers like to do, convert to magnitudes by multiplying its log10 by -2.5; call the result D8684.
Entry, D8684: 0.06 mag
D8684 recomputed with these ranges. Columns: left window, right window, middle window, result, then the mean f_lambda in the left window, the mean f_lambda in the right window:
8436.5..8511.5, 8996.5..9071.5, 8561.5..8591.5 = -0.02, 11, 9.93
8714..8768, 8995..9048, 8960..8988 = -0.03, 10.6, 9.92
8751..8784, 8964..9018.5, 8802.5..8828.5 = 0.03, 10.8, 10.2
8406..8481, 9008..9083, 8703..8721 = -0.02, 11.2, 9.9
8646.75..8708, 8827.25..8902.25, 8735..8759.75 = -0.04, 10.2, 10.5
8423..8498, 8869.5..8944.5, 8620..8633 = 0.06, 11.2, 10.5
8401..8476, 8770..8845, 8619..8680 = 0.08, 11.3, 10.6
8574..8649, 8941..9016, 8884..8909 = 0.00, 10.7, 10.4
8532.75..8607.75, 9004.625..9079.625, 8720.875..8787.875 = -0.04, 10.6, 9.9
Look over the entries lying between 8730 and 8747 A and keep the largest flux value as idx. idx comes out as 11.1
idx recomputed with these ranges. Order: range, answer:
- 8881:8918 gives 11.8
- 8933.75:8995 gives 12.2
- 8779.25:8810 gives 11.7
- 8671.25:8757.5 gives 11.3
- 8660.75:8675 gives 10.4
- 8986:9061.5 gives 11.5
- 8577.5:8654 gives 11.4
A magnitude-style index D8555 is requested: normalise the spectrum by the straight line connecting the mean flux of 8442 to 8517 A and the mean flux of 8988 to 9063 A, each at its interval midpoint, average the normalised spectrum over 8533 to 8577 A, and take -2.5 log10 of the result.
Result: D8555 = 0.04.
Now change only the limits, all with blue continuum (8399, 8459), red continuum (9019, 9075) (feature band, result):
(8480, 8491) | 0.02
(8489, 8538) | 0.04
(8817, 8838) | -0.03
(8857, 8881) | -0.02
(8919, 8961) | -0.05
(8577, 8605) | 0.01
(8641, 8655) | 0.05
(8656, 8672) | 0.14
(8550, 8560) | 0.15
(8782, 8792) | 0.01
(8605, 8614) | 0.01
